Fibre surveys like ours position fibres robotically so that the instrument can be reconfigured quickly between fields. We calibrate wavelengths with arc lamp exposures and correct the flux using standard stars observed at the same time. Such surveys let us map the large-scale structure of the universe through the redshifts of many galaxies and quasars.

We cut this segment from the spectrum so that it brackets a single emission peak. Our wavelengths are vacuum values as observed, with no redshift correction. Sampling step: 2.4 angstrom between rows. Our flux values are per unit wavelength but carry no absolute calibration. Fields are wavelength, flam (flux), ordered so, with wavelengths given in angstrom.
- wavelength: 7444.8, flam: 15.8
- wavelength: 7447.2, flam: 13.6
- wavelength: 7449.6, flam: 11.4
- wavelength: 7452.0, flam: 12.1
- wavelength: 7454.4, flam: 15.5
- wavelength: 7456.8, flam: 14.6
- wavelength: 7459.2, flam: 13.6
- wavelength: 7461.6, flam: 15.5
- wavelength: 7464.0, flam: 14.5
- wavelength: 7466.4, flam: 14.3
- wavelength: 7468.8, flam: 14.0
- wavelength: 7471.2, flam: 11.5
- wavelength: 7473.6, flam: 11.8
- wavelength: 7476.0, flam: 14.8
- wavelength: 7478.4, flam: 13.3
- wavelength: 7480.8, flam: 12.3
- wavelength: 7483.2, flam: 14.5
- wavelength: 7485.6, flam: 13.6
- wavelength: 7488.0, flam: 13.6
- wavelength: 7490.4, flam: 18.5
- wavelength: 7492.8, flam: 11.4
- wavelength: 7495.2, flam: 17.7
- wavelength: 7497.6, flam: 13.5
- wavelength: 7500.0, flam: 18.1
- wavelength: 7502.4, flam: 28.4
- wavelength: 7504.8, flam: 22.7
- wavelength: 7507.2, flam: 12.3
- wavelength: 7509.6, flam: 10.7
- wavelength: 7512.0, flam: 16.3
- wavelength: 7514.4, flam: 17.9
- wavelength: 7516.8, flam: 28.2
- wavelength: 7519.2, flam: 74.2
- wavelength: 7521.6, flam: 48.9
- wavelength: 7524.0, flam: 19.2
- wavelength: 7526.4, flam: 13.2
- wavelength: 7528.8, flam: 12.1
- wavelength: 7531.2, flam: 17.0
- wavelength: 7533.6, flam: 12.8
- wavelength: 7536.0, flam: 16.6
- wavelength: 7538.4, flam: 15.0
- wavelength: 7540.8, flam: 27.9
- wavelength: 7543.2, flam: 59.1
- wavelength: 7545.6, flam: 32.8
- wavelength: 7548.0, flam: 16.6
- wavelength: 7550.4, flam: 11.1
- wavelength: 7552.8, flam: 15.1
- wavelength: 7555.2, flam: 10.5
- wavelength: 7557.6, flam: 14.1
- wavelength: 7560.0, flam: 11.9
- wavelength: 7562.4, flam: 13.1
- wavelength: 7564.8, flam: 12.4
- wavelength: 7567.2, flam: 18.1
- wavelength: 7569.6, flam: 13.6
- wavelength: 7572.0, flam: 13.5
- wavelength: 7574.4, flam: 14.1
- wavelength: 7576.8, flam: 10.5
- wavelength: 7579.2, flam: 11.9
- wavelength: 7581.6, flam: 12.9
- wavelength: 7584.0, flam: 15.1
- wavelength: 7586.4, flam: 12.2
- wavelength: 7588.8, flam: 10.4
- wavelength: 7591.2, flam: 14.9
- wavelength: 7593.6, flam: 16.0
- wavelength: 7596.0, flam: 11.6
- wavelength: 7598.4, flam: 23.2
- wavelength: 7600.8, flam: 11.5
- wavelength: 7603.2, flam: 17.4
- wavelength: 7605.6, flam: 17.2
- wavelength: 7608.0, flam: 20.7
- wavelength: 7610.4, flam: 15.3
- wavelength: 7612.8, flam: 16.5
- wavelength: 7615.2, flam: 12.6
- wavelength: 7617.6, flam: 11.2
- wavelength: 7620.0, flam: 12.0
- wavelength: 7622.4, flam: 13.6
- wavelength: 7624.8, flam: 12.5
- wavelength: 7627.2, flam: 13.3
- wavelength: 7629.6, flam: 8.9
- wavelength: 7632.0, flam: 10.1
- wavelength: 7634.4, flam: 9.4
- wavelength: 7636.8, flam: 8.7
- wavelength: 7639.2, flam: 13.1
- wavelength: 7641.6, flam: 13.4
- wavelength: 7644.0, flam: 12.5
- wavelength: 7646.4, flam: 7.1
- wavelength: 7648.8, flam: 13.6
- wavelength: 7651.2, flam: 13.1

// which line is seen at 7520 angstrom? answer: H-alpha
